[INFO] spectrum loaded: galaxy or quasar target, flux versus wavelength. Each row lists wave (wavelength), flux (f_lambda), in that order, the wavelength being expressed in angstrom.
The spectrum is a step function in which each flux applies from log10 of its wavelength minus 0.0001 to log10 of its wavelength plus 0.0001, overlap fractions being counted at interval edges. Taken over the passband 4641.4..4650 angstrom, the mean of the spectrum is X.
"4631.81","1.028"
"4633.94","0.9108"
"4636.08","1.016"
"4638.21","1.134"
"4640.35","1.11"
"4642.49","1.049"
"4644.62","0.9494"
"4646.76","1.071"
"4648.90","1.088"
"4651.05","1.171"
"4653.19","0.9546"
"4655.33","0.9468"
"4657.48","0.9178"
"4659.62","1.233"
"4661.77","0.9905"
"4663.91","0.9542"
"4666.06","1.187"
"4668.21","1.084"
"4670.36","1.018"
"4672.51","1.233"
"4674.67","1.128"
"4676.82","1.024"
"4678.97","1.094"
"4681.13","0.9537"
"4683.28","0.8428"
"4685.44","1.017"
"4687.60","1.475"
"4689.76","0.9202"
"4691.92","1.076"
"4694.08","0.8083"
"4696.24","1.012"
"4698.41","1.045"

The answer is 1.04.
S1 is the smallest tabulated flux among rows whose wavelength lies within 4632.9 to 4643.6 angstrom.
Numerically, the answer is 0.9108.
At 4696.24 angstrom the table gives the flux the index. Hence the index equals 1.012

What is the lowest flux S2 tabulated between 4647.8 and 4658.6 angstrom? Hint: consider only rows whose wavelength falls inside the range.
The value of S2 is 0.9178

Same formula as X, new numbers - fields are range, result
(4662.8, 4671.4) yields 1.06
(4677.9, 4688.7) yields 1.08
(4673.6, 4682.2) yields 1.05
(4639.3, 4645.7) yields 1.04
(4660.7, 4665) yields 0.974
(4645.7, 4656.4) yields 1.05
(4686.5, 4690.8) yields 1.2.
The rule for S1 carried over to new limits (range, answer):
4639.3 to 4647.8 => 0.9494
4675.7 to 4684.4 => 0.8428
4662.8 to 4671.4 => 0.9542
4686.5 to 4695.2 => 0.8083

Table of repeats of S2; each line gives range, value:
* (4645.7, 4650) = 1.071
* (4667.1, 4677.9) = 1.018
